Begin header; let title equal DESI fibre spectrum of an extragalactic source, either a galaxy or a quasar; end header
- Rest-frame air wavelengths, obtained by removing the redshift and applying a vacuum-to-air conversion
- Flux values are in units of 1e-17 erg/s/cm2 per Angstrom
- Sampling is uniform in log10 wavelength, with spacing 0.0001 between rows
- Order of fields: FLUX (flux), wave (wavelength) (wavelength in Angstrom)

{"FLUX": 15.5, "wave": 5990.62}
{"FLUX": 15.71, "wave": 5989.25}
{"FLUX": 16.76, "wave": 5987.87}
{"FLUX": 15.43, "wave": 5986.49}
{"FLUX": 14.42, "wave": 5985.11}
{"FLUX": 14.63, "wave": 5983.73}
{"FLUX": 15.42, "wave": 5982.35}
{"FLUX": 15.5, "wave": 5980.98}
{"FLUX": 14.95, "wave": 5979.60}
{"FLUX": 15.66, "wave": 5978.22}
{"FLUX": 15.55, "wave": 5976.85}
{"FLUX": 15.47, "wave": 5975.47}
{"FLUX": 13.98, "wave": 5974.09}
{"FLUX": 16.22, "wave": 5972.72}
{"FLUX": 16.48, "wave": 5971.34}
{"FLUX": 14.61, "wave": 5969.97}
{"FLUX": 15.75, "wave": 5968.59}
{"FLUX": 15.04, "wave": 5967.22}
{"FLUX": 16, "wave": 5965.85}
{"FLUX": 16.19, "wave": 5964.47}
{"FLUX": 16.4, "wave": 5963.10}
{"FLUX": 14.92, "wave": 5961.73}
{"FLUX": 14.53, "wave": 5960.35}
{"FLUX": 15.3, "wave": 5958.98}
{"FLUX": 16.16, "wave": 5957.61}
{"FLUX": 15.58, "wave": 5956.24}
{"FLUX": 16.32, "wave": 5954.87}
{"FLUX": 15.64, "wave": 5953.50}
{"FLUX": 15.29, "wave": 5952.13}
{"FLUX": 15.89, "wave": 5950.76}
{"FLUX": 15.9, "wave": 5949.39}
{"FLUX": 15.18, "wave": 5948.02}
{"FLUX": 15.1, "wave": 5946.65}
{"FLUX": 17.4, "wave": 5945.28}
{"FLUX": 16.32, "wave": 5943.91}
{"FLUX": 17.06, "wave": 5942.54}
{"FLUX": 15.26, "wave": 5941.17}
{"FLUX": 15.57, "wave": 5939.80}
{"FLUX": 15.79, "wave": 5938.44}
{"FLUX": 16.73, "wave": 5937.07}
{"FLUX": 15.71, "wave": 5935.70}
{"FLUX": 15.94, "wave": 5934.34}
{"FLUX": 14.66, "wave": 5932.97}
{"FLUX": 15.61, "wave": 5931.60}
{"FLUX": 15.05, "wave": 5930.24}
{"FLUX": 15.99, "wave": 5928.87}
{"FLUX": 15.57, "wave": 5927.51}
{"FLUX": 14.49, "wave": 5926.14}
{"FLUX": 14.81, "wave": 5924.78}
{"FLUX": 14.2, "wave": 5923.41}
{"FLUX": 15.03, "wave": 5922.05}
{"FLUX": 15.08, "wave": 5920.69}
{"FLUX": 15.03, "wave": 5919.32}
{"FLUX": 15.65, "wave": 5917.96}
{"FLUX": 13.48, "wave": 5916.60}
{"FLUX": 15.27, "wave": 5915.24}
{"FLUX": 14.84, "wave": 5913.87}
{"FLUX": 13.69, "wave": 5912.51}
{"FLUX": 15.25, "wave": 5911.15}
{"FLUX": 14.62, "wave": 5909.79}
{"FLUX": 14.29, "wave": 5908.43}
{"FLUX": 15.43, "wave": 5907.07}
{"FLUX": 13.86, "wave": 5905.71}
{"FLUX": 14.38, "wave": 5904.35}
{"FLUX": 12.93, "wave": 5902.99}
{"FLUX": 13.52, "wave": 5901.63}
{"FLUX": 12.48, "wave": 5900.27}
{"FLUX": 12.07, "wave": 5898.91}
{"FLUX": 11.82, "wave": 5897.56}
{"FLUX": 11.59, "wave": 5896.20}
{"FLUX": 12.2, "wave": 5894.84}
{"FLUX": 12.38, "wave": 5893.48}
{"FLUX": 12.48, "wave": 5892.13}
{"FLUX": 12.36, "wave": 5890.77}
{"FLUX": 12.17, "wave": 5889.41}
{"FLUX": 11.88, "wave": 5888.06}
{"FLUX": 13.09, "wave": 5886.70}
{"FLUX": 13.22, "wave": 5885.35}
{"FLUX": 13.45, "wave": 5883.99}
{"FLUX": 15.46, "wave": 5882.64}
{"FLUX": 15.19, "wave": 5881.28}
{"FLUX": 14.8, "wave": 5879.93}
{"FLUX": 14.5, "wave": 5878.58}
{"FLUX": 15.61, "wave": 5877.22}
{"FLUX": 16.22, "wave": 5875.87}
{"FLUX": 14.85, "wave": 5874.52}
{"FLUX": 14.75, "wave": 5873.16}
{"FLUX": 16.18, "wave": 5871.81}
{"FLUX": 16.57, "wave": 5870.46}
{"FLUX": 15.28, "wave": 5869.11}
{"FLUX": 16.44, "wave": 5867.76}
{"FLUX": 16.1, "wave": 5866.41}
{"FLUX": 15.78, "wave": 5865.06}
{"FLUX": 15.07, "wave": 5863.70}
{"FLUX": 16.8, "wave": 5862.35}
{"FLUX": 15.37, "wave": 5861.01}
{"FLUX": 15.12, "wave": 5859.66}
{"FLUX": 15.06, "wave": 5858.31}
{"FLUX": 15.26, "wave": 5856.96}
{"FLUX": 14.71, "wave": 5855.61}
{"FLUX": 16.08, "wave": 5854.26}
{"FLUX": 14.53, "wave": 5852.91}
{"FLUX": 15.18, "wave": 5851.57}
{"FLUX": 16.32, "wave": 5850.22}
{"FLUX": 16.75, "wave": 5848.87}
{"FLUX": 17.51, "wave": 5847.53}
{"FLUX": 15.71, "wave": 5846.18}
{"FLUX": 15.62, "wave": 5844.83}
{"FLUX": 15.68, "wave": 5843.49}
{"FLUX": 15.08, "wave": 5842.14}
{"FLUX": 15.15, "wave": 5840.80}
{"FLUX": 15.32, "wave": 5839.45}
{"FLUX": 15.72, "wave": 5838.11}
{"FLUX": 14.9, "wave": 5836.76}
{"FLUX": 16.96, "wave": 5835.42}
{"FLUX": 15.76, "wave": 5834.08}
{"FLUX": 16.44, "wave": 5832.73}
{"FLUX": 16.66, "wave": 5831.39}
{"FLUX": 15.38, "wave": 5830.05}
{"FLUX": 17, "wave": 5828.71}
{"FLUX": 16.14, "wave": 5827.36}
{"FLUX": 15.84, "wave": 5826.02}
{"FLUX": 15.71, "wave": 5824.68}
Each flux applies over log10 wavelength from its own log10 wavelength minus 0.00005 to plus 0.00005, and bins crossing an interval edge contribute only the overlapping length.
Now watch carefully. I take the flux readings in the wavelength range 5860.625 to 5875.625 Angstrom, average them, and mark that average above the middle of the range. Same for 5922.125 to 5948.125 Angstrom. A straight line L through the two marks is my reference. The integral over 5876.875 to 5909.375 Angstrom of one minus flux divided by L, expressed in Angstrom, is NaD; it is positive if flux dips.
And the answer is 4.8 Angstrom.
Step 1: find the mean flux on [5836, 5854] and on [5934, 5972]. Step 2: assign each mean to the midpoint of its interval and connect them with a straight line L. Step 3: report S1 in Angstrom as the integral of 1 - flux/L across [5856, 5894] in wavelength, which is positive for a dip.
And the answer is 2.4 Angstrom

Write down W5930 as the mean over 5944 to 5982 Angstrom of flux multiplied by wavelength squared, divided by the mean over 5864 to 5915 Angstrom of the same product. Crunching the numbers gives 1.13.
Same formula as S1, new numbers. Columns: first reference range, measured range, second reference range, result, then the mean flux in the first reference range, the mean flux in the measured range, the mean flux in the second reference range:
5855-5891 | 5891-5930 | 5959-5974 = 3.0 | 14.9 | 14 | 15.5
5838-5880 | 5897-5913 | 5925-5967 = 2.0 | 15.6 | 13.7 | 15.7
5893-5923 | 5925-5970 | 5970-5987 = -3.1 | 13.9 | 15.7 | 15.3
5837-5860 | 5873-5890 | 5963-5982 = 1.4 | 15.6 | 14.2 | 15.5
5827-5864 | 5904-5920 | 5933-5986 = 1.0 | 15.8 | 14.7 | 15.6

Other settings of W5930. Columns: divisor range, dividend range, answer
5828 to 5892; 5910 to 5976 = 1.04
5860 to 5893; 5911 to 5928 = 1.02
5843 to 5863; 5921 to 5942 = 1.00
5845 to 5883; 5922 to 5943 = 1.01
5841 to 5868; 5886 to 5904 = 0.80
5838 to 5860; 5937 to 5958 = 1.06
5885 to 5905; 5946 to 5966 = 1.27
